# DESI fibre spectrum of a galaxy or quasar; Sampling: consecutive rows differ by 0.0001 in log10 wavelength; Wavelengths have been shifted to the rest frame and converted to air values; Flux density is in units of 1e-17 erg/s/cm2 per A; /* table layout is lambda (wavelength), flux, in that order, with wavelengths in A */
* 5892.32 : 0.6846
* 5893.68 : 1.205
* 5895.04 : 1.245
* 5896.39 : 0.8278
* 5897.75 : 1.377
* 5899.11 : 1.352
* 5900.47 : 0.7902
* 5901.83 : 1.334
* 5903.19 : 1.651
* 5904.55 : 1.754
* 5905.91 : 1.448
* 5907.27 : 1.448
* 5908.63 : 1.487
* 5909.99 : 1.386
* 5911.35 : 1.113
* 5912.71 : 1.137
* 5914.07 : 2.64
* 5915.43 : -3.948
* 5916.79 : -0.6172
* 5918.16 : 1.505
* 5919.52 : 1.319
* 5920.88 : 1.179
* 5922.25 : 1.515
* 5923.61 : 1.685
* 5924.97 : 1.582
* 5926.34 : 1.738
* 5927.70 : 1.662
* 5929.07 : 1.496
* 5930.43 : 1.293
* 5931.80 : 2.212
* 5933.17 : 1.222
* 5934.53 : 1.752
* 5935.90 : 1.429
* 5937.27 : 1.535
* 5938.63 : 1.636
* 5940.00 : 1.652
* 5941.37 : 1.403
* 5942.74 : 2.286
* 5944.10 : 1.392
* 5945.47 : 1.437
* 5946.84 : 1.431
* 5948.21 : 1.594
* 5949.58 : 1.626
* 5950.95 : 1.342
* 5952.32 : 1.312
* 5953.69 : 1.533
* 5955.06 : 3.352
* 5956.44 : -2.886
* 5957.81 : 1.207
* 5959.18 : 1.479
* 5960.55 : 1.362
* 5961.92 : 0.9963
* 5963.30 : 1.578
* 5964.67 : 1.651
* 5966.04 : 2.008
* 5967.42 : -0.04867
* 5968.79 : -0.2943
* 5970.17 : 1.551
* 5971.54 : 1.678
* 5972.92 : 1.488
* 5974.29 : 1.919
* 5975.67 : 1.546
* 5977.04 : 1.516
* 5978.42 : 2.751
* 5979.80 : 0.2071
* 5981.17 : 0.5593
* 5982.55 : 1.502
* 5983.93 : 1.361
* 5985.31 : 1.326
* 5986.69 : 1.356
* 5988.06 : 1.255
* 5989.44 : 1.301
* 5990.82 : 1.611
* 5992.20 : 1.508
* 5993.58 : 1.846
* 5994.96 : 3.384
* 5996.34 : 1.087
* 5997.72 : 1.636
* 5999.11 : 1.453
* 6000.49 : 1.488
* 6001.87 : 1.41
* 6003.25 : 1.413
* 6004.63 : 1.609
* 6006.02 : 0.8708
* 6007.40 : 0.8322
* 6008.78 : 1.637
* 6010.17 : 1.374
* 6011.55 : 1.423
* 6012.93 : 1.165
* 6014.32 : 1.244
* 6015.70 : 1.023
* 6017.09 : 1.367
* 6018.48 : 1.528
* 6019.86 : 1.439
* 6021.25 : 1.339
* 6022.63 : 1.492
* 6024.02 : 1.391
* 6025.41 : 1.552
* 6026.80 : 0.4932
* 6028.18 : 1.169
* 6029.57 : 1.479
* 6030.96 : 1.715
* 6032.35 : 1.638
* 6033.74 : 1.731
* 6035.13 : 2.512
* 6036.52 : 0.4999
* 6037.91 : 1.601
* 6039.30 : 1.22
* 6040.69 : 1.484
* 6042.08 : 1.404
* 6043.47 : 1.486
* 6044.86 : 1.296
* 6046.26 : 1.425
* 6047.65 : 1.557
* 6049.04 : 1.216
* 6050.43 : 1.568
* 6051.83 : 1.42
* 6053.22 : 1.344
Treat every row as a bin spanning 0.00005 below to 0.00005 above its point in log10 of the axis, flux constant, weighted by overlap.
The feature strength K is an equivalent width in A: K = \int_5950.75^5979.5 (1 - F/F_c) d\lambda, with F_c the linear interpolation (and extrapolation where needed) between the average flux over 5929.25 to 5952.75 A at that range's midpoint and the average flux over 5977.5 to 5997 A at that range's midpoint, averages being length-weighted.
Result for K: 4.9 A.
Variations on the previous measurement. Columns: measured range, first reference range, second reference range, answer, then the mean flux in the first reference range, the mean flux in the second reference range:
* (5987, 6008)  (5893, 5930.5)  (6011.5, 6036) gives -2.4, 1.16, 1.42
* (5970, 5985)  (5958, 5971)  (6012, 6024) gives -3.3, 1.15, 1.33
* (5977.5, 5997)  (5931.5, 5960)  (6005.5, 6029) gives -2.7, 1.41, 1.26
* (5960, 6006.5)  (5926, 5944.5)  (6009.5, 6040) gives 2.5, 1.62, 1.38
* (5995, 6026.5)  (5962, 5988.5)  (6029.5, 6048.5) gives 0.6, 1.3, 1.5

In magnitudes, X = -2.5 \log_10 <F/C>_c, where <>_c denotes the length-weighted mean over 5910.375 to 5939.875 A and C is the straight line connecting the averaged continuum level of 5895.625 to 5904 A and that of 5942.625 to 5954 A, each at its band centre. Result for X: 0.16 mag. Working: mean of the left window 1.23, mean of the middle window 1.21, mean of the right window 1.51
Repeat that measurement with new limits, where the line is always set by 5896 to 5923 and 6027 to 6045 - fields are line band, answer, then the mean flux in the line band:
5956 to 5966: 0.28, 0.941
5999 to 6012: 0.01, 1.35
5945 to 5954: -0.24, 1.47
